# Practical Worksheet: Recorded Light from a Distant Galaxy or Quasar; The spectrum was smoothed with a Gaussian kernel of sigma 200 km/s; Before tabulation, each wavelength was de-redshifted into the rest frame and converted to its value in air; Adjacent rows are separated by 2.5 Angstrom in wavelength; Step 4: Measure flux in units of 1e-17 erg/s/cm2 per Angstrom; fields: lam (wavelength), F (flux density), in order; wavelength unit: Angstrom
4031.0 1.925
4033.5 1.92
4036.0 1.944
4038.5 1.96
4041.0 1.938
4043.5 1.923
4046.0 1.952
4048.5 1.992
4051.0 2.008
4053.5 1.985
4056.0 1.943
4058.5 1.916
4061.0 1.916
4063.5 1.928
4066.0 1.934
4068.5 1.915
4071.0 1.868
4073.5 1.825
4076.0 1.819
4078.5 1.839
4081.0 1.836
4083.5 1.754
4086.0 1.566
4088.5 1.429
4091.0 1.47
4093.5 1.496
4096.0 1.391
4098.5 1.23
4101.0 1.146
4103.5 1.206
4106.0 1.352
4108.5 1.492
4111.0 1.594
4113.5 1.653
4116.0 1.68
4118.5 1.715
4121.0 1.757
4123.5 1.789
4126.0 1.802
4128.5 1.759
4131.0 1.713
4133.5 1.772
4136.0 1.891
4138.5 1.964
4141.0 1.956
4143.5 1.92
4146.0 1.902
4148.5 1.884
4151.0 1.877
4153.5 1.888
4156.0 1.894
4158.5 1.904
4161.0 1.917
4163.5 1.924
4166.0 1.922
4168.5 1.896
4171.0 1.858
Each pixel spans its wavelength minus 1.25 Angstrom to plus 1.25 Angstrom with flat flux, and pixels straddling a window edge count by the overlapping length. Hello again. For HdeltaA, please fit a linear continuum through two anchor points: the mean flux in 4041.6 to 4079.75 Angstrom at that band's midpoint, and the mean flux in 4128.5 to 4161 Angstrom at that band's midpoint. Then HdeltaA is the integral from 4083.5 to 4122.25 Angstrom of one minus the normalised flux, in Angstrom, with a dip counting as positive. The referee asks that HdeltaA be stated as 8.4 Angstrom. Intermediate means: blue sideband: 1.92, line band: 1.49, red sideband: 1.88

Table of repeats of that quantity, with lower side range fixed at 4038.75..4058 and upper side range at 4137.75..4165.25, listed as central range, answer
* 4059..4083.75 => 1.0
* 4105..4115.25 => 2.1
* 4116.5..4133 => 1.5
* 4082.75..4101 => 4.6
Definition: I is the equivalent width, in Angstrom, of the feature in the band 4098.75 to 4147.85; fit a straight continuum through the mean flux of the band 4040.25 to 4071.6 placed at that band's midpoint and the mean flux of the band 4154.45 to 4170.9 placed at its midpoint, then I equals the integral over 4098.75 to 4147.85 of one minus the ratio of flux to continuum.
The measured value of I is 6.1 Angstrom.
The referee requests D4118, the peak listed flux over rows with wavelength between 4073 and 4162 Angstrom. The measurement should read 1.964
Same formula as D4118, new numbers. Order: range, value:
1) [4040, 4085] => 2.008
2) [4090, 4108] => 1.496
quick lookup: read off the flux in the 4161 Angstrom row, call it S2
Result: 1.917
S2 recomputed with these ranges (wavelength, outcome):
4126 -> 1.802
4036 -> 1.944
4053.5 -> 1.985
